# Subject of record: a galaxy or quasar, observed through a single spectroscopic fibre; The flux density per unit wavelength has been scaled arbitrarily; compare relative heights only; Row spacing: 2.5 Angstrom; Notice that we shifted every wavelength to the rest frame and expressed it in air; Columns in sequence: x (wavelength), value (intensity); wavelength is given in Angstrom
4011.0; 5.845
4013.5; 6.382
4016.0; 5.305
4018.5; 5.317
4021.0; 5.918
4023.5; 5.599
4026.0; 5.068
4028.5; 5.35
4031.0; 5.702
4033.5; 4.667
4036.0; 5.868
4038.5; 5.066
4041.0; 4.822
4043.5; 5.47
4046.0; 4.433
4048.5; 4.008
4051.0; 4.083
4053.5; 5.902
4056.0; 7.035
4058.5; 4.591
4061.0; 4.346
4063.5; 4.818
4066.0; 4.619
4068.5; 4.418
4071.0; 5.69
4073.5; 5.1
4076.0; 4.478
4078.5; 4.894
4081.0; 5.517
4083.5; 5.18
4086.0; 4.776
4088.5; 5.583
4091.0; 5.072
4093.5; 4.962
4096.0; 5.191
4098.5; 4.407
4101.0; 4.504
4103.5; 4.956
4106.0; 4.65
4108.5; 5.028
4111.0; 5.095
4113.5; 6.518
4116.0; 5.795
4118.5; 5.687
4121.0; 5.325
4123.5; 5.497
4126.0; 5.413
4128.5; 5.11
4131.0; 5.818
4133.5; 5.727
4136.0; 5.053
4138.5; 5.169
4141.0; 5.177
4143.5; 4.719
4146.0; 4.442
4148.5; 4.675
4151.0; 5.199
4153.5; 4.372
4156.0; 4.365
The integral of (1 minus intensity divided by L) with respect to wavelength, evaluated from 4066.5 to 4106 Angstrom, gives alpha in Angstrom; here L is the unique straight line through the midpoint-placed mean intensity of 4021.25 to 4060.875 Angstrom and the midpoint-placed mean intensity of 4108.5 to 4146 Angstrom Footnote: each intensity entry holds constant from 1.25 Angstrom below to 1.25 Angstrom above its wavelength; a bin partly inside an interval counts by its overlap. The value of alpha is 2.4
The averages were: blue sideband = 5.17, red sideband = 5.39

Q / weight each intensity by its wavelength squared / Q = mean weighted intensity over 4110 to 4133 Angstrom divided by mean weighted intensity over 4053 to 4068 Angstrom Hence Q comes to 1.1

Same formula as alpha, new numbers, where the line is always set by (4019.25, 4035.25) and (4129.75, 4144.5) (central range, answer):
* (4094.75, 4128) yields 0.5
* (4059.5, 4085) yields 2.1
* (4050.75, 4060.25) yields -0.2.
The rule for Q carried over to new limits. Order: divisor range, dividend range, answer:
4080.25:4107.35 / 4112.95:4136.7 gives 1.14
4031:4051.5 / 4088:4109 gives 1.03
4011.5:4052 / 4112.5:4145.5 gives 1.09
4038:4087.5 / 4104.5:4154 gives 1.09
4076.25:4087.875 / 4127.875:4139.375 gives 1.09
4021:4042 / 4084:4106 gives 0.96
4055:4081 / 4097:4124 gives 1.06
